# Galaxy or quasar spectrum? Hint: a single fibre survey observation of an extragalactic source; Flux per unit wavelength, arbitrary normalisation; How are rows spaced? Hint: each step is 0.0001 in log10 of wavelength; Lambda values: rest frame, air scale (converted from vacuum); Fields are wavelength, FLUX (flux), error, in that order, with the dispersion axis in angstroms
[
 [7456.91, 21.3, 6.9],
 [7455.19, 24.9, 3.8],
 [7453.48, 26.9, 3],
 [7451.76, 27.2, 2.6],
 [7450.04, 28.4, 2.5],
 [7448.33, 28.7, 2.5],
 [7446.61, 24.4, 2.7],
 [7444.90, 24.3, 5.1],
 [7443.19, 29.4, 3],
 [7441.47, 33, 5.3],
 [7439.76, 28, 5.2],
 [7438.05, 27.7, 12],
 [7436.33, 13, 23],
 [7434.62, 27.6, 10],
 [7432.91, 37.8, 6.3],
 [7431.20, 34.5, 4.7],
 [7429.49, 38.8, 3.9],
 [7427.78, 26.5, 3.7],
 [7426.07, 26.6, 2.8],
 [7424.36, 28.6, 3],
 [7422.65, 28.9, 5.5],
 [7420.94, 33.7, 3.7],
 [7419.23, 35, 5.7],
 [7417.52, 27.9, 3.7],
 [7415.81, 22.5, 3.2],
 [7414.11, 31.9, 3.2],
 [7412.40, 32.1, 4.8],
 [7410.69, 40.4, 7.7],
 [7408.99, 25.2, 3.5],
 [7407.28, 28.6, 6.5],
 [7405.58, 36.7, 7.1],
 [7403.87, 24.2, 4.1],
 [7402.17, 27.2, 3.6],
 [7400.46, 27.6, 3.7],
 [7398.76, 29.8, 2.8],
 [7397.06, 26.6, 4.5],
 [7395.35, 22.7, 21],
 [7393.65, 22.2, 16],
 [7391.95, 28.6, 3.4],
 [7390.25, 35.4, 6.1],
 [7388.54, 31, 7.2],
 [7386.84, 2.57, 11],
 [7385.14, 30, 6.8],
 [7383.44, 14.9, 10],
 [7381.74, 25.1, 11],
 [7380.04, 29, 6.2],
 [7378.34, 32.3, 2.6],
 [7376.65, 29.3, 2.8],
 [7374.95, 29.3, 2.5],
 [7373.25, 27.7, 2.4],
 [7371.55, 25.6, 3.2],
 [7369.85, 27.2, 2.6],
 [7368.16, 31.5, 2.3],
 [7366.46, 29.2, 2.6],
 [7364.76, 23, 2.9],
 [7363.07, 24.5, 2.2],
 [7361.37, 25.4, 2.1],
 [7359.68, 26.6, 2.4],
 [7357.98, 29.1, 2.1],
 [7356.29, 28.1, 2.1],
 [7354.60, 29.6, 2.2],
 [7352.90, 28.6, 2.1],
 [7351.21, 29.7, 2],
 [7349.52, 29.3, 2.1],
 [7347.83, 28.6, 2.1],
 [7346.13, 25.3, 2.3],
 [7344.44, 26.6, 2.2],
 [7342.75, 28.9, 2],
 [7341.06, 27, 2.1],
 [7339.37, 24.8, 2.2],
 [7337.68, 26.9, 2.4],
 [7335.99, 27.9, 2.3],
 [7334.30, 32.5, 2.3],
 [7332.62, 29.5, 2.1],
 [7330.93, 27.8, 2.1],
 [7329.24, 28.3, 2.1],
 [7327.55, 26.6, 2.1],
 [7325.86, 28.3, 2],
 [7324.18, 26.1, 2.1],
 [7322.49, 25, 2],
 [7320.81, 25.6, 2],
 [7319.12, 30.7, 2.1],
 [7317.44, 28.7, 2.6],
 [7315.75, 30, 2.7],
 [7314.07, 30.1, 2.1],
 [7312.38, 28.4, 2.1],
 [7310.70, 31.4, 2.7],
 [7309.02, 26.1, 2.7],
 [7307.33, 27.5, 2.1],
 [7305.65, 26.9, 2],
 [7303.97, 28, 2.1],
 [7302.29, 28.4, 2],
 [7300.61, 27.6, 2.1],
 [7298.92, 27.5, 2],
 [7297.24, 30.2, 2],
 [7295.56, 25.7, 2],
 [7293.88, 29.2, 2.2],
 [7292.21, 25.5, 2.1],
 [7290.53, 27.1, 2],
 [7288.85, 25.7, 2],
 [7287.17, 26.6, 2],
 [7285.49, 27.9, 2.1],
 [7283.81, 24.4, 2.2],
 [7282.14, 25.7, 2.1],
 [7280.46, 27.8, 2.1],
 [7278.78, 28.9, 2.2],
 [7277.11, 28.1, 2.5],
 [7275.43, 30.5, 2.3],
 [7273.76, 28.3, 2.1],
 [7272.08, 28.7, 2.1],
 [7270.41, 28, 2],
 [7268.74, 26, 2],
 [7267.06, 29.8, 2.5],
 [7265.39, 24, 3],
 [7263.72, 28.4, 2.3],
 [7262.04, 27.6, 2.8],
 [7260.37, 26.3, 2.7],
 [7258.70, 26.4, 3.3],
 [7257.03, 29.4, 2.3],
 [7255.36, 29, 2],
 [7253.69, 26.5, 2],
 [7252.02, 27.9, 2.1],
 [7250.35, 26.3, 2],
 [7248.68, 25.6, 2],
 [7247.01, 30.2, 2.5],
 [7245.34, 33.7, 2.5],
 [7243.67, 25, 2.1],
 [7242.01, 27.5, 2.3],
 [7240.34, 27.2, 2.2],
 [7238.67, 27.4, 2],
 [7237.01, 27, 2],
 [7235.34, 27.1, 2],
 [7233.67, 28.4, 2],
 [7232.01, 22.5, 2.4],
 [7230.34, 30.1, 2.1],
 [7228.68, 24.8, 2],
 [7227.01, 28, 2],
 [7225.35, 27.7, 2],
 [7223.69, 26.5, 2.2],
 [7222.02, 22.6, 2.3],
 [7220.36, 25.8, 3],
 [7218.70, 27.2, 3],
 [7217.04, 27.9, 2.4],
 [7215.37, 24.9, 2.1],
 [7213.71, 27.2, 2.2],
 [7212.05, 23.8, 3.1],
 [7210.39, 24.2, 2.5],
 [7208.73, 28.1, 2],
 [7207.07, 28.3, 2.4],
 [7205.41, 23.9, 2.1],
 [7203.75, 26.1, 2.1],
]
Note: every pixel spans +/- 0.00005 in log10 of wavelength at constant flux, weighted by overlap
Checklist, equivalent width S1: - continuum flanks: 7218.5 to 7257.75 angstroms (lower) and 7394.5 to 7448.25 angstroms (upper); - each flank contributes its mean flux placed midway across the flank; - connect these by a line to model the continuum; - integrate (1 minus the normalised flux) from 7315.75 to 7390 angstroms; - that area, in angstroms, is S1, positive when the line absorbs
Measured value 3.2 angstroms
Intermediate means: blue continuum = 27.2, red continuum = 29.1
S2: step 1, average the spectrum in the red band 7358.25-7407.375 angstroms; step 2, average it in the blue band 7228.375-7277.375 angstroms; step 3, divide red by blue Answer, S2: 0.97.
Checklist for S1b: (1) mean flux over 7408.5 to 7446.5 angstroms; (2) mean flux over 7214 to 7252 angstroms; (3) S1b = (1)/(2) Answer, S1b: 1.1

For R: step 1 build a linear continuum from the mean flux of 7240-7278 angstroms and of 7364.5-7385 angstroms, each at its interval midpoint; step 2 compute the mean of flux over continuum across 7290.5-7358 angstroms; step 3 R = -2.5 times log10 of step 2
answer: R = -0.021 mag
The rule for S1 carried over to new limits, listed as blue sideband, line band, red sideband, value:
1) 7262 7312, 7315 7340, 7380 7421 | -0.34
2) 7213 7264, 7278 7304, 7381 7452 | 0.15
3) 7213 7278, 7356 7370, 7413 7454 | 0.56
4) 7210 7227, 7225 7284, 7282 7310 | -2.36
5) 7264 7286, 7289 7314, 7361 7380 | -0.17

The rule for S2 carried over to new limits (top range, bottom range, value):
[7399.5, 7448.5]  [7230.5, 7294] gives 1.07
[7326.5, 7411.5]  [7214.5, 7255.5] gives 1.02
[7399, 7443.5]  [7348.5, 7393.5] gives 1.10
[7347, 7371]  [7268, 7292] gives 1.02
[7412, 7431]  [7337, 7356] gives 1.09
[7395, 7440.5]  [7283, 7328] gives 1.06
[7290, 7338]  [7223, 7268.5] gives 1.02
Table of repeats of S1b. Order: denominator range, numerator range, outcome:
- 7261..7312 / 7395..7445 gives 1.06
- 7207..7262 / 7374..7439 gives 1.05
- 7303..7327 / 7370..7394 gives 0.93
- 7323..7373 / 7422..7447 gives 1.04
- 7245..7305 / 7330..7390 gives 0.98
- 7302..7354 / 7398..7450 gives 1.05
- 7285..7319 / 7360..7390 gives 0.93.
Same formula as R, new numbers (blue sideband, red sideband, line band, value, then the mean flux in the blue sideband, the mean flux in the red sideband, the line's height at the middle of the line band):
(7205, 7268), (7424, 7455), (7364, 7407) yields 0.05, 27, 28.3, 28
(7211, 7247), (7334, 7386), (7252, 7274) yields -0.02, 26.8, 27.5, 27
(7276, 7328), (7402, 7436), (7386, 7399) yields 0.21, 27.6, 30.5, 29.9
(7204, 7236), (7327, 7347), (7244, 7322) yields -0.03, 26.3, 27.7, 27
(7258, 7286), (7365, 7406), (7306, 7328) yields -0.03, 27.5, 26.7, 27.2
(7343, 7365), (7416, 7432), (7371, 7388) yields 0.16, 27.4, 30.8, 28.6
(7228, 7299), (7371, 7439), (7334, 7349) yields 0.01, 27.4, 28.1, 27.8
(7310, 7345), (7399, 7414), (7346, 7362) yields 0.03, 28.1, 30.3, 28.9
